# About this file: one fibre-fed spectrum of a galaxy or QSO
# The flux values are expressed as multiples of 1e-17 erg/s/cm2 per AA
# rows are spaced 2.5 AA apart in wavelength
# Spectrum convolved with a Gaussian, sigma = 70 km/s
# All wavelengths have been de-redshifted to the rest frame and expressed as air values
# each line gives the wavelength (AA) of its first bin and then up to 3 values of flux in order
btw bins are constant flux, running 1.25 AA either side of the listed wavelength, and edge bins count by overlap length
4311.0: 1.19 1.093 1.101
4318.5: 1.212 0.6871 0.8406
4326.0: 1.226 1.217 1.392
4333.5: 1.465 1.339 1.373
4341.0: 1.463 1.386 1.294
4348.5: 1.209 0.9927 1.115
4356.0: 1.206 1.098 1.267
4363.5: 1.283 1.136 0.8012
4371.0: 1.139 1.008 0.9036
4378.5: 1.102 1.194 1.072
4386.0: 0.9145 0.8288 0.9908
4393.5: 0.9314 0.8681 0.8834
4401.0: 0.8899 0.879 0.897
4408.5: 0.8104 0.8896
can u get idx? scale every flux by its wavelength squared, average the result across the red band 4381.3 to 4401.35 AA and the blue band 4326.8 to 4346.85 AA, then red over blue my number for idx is 0.7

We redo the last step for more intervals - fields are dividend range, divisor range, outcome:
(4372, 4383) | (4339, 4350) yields 0.80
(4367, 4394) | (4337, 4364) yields 0.81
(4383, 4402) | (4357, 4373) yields 0.83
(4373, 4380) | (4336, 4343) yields 0.73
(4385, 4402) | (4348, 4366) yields 0.79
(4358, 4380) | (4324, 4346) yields 0.82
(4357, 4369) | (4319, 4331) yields 1.11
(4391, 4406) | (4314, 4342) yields 0.77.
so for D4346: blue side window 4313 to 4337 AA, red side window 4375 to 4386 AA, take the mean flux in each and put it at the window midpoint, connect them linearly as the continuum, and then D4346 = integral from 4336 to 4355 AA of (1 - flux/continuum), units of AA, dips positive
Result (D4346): -2.5 AA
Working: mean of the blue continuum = 1.16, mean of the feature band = 1.27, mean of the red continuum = 1.05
